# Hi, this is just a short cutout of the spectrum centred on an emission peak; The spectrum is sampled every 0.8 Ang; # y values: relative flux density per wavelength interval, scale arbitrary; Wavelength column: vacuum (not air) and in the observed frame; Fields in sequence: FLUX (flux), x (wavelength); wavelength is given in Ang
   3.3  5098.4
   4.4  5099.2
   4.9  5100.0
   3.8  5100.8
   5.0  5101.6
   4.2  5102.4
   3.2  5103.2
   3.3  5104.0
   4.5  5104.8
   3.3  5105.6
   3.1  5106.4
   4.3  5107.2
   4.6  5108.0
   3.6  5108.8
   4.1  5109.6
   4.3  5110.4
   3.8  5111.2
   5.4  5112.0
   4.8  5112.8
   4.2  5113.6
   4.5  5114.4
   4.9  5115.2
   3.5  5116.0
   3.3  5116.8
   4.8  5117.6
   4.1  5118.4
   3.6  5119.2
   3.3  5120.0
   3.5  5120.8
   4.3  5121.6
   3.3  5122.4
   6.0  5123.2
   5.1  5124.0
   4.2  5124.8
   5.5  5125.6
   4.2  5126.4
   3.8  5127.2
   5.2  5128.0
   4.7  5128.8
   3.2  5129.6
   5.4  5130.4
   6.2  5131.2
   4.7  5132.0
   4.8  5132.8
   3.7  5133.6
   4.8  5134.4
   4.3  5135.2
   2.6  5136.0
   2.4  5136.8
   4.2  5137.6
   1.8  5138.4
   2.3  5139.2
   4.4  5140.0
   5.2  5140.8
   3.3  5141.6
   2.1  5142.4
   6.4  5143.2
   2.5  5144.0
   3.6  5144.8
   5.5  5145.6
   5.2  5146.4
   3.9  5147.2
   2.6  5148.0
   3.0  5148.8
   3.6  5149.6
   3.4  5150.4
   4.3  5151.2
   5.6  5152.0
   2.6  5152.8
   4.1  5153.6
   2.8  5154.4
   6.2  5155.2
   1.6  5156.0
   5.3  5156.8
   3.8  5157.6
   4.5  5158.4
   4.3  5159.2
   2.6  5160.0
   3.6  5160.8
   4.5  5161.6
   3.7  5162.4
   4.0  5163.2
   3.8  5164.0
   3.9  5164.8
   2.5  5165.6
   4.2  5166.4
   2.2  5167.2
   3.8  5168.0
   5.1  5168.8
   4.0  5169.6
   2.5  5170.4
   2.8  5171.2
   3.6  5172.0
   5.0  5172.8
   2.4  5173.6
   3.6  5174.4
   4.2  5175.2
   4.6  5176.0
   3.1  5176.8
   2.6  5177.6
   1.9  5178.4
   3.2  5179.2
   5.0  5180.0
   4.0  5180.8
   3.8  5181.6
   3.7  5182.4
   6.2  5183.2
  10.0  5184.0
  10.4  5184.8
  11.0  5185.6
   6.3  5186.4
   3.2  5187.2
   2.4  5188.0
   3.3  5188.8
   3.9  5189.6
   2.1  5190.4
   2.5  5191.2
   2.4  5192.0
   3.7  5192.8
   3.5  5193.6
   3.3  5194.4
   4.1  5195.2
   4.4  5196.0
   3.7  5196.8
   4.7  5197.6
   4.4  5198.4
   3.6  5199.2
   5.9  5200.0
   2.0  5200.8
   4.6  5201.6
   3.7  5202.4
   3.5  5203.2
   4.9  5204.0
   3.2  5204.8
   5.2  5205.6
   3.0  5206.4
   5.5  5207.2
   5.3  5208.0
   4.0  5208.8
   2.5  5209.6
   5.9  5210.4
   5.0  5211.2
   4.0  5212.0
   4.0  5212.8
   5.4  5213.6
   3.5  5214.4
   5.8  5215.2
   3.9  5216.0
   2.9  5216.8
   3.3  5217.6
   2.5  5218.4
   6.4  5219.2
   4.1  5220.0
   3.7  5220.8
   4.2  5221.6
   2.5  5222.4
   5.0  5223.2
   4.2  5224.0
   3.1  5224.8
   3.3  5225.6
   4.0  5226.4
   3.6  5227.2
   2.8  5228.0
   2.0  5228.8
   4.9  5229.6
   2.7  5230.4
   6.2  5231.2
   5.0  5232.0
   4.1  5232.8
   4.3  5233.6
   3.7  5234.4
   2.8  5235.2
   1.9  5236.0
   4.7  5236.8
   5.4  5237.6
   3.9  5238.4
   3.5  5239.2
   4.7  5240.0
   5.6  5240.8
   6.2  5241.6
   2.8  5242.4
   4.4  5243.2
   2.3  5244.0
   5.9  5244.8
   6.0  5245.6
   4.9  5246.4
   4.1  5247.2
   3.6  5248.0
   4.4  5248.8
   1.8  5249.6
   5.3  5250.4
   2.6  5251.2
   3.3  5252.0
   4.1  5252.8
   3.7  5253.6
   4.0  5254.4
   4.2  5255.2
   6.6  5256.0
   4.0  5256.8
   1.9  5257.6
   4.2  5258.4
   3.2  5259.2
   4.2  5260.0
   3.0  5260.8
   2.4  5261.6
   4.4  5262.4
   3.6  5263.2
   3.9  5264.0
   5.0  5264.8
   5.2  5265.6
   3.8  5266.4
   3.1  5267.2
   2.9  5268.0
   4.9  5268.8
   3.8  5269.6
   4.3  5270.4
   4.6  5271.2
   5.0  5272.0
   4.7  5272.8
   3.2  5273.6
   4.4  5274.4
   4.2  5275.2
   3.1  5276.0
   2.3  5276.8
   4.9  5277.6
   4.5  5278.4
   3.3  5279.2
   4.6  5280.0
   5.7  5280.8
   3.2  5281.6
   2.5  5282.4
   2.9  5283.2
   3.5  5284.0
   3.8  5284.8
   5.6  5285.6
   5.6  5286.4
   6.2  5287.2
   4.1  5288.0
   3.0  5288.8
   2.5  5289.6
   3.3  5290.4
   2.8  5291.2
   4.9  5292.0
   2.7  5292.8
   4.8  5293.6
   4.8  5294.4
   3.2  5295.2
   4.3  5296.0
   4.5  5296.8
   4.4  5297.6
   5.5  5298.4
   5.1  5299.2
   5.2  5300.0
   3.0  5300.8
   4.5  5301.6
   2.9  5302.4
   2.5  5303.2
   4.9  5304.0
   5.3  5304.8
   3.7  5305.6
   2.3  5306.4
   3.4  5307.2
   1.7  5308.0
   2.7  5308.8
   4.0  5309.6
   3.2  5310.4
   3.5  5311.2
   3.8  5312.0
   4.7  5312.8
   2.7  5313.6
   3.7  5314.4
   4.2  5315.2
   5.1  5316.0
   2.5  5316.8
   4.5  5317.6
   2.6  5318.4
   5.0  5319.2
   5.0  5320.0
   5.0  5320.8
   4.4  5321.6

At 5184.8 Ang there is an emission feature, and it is H-gamma 4340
